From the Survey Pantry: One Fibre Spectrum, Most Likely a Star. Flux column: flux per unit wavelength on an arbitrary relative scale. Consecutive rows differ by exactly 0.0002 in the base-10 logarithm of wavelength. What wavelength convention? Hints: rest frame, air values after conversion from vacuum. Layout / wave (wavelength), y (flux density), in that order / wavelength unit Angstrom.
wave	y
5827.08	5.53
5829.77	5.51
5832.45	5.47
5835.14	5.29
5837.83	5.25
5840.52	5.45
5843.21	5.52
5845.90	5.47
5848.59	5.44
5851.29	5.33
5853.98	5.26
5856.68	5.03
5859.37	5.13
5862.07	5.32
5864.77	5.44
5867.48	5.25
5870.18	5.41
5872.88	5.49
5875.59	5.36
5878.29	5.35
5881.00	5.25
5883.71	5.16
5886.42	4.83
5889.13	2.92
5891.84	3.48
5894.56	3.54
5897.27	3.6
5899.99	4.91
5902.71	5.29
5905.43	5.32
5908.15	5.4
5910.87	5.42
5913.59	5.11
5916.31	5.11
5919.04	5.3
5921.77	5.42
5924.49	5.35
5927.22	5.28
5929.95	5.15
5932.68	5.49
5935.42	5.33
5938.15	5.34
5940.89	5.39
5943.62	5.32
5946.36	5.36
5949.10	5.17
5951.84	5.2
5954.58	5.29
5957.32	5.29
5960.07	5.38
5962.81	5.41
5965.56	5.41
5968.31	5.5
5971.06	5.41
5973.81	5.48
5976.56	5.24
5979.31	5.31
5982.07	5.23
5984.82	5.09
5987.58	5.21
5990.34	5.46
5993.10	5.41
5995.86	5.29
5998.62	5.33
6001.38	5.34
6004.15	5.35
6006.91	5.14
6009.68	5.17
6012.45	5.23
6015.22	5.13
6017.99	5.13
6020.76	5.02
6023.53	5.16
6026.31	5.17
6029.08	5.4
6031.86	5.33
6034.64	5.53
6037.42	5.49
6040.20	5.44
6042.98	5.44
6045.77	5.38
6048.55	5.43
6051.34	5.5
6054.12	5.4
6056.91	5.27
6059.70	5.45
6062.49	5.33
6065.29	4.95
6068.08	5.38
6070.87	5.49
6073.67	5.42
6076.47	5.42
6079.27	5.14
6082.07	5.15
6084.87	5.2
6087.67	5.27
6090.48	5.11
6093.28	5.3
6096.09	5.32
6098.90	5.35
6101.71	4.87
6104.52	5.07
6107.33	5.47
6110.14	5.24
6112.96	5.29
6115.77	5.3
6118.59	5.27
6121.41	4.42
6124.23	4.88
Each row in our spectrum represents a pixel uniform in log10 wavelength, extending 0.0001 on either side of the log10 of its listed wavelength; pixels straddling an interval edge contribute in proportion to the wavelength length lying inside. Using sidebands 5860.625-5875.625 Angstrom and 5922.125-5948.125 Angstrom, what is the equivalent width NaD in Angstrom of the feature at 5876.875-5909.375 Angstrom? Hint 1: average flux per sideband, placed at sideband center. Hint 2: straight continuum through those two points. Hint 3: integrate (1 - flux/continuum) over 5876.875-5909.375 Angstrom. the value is 4.7 Angstrom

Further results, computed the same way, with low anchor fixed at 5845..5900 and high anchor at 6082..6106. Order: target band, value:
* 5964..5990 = -1.5 Angstrom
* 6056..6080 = -0.8 Angstrom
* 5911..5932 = -1.3 Angstrom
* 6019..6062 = -2.0 Angstrom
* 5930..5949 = -1.4 Angstrom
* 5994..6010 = -0.7 Angstrom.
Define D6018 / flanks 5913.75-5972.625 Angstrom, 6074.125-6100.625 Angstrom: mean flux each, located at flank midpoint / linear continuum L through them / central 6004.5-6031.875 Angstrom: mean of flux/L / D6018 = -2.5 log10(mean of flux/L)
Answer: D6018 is 0.02 mag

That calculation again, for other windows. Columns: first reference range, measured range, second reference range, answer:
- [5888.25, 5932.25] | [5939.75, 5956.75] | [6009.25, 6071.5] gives -0.068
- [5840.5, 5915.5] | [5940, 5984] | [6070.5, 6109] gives -0.048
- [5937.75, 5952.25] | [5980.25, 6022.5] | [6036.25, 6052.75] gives 0.030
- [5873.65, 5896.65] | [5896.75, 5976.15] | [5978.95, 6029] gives -0.101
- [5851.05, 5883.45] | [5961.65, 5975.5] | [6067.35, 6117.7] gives -0.031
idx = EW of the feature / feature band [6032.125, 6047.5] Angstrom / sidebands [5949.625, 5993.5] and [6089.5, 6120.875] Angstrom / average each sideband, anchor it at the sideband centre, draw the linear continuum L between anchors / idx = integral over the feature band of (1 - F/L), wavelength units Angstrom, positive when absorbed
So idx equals -0.5 Angstrom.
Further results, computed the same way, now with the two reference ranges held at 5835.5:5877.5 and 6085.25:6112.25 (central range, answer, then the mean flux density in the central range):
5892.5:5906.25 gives 2.3 Angstrom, 4.45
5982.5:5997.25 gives 0.0 Angstrom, 5.29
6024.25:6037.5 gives -0.3 Angstrom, 5.36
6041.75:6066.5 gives -0.5 Angstrom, 5.35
